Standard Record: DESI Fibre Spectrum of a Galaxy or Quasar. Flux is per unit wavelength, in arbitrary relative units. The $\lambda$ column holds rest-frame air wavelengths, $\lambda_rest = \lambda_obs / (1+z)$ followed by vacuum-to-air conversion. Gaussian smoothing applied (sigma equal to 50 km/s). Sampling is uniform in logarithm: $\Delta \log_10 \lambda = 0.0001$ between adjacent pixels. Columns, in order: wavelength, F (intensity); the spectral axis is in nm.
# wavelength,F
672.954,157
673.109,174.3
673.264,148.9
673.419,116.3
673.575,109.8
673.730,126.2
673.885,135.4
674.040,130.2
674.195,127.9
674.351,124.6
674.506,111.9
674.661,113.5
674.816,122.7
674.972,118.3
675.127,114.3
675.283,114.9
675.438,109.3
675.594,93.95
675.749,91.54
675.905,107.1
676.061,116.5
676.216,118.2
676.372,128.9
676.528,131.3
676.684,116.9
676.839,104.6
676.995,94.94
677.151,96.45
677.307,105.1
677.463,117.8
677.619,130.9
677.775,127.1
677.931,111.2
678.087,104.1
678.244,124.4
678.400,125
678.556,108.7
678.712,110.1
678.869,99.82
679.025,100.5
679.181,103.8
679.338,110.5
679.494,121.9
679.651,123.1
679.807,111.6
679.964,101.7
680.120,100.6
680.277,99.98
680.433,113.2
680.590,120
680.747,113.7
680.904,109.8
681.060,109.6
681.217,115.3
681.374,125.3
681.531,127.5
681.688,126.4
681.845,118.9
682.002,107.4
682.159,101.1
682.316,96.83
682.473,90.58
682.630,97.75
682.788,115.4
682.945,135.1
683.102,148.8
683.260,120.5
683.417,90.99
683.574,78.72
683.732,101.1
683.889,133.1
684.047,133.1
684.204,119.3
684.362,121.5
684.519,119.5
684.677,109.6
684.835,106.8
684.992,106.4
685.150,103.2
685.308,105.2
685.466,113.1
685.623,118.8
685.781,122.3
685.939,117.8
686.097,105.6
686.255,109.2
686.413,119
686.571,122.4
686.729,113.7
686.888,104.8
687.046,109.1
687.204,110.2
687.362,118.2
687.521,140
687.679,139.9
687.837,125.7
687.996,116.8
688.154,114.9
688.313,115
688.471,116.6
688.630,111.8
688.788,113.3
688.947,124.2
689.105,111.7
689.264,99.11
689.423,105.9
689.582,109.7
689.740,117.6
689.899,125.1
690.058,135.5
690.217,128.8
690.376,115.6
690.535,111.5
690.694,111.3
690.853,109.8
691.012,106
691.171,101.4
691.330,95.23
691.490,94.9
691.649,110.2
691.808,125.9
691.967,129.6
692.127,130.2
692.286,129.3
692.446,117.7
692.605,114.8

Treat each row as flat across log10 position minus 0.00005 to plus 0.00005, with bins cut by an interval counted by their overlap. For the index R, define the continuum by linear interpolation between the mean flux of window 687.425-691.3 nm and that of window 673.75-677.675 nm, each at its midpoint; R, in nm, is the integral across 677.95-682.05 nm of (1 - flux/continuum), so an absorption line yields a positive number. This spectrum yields 0.10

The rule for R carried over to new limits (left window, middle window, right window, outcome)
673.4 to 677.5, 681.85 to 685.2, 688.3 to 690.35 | 0.12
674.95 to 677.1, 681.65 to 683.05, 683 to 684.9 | 0.05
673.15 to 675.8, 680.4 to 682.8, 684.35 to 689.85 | 0.10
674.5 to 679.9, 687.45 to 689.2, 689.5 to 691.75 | -0.13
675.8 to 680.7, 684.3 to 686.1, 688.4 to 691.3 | 0.01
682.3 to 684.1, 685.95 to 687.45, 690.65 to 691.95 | -0.04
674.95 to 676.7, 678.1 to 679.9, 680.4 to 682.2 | 0.04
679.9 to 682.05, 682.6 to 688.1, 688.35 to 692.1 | -0.11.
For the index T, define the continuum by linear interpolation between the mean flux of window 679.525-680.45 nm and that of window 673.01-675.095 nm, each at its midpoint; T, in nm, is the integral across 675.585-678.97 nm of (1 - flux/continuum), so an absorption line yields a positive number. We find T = 0.14 nm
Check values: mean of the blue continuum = 128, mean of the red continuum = 109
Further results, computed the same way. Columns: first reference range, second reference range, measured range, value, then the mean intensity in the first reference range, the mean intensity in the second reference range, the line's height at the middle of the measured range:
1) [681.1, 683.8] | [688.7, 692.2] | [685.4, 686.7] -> -0.04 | 112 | 114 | 113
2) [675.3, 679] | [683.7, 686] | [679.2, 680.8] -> 0.03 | 112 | 116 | 113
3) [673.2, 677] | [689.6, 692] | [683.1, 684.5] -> 0.01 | 117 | 114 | 116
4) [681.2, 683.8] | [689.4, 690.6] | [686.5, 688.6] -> -0.04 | 112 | 119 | 117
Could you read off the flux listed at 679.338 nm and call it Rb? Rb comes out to 110.5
